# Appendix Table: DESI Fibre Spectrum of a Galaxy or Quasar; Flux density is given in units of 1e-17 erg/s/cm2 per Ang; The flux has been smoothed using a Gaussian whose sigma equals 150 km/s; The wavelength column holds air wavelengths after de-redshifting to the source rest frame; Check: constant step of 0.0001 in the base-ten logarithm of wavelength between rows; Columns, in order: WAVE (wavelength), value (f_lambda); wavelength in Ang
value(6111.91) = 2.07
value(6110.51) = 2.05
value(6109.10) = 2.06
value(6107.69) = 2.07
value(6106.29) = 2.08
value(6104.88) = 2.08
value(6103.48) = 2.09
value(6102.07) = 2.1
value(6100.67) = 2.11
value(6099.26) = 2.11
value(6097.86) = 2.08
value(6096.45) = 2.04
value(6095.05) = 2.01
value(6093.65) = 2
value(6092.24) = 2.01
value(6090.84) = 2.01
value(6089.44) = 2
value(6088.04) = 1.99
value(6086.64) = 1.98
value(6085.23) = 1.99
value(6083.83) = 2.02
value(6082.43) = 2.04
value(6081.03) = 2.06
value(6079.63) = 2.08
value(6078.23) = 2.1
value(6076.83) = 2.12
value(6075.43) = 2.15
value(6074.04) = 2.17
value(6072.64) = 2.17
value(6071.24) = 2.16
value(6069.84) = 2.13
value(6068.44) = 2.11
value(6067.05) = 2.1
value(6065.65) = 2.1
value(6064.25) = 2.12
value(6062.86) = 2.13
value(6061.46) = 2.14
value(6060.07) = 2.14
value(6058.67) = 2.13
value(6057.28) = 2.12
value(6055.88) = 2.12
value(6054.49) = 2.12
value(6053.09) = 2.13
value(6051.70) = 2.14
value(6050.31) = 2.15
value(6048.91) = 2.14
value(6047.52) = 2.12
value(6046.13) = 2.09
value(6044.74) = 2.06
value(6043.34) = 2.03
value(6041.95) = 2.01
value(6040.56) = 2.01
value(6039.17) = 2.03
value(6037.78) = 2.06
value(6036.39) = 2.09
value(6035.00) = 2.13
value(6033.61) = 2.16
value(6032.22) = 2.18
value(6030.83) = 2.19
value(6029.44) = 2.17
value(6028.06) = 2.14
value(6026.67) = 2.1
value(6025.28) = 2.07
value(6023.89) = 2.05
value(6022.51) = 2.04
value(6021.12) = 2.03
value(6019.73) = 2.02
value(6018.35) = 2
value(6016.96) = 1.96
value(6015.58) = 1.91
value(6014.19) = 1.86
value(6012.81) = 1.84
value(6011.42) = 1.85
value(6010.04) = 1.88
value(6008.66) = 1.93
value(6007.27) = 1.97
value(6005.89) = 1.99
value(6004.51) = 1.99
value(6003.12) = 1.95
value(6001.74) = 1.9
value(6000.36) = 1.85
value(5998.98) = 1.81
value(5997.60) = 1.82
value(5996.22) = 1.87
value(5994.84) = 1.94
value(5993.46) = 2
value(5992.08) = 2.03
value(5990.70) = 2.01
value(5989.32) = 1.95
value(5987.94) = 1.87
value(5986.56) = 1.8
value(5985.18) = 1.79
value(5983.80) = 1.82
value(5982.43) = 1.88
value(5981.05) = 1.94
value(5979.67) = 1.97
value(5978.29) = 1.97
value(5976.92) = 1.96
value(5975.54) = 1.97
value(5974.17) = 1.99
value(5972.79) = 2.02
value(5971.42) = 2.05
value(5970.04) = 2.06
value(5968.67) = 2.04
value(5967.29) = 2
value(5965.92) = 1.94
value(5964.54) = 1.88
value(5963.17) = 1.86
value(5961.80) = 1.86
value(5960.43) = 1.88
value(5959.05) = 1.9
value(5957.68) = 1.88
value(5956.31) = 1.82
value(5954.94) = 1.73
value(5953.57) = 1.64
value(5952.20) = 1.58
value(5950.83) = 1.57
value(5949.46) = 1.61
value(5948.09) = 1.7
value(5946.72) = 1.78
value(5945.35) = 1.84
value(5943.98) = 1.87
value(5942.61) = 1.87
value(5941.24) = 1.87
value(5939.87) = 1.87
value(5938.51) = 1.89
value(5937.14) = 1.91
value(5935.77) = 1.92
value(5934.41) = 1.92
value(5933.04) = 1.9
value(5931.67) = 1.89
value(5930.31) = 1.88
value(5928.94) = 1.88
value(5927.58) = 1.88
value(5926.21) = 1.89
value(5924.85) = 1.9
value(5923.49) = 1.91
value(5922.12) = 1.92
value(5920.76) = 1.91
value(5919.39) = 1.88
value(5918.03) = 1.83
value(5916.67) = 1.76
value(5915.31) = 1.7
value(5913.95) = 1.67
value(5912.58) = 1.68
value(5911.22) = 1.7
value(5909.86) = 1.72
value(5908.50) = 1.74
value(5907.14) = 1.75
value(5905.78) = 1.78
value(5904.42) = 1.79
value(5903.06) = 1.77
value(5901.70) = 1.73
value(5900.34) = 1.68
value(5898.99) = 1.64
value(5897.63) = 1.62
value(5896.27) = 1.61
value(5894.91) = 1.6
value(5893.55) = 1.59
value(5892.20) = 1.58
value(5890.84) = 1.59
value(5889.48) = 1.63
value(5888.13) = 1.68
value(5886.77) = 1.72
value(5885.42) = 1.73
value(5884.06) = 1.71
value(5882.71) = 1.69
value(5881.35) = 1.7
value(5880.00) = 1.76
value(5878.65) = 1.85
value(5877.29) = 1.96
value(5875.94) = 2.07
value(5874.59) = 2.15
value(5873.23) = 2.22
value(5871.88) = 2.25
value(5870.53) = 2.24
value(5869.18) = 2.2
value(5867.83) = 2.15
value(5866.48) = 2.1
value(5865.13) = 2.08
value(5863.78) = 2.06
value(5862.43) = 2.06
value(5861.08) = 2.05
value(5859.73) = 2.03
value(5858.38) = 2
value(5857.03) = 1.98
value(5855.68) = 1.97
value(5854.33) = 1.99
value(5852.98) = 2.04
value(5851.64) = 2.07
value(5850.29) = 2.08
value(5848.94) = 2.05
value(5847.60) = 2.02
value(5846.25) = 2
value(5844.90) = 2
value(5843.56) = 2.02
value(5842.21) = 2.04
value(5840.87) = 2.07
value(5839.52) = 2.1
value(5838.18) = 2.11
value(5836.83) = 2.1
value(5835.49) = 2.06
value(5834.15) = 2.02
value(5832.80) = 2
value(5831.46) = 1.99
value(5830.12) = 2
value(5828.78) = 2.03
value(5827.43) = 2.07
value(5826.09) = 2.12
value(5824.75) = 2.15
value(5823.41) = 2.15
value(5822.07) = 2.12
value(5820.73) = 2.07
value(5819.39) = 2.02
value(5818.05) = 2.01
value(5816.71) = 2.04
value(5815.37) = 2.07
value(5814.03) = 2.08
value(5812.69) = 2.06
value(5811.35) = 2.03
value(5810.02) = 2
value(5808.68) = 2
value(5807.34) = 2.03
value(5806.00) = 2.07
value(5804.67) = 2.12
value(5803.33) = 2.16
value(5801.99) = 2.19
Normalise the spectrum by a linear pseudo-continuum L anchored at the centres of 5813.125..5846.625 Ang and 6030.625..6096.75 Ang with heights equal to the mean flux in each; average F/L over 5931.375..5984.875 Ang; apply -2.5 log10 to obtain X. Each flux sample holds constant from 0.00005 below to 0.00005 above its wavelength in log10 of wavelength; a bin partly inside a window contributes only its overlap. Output 0.11 mag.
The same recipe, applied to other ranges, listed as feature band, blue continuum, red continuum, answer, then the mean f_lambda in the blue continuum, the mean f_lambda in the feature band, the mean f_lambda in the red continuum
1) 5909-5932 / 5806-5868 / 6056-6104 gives 0.134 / 2.05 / 1.82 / 2.08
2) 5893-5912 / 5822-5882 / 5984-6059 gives 0.200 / 2.05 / 1.69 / 2.01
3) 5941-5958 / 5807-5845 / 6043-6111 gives 0.186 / 2.05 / 1.74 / 2.09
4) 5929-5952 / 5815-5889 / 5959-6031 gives 0.087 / 2.02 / 1.83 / 1.95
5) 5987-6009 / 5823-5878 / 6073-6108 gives 0.074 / 2.07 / 1.93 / 2.06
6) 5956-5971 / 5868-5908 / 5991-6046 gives -0.003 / 1.81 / 1.92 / 2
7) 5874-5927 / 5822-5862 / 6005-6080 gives 0.169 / 2.05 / 1.76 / 2.07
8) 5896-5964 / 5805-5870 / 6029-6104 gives 0.153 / 2.05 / 1.8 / 2.09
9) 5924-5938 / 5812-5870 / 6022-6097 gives 0.095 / 2.06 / 1.9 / 2.09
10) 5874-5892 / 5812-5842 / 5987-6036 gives 0.148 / 2.06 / 1.78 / 1.98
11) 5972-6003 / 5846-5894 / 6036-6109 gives 0.059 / 1.95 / 1.92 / 2.08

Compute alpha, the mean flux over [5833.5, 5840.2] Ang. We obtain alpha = 2.08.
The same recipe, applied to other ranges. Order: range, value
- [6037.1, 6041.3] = 2.03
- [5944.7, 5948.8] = 1.77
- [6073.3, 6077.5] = 2.15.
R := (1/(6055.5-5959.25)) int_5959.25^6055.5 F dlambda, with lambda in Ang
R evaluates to 1.99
